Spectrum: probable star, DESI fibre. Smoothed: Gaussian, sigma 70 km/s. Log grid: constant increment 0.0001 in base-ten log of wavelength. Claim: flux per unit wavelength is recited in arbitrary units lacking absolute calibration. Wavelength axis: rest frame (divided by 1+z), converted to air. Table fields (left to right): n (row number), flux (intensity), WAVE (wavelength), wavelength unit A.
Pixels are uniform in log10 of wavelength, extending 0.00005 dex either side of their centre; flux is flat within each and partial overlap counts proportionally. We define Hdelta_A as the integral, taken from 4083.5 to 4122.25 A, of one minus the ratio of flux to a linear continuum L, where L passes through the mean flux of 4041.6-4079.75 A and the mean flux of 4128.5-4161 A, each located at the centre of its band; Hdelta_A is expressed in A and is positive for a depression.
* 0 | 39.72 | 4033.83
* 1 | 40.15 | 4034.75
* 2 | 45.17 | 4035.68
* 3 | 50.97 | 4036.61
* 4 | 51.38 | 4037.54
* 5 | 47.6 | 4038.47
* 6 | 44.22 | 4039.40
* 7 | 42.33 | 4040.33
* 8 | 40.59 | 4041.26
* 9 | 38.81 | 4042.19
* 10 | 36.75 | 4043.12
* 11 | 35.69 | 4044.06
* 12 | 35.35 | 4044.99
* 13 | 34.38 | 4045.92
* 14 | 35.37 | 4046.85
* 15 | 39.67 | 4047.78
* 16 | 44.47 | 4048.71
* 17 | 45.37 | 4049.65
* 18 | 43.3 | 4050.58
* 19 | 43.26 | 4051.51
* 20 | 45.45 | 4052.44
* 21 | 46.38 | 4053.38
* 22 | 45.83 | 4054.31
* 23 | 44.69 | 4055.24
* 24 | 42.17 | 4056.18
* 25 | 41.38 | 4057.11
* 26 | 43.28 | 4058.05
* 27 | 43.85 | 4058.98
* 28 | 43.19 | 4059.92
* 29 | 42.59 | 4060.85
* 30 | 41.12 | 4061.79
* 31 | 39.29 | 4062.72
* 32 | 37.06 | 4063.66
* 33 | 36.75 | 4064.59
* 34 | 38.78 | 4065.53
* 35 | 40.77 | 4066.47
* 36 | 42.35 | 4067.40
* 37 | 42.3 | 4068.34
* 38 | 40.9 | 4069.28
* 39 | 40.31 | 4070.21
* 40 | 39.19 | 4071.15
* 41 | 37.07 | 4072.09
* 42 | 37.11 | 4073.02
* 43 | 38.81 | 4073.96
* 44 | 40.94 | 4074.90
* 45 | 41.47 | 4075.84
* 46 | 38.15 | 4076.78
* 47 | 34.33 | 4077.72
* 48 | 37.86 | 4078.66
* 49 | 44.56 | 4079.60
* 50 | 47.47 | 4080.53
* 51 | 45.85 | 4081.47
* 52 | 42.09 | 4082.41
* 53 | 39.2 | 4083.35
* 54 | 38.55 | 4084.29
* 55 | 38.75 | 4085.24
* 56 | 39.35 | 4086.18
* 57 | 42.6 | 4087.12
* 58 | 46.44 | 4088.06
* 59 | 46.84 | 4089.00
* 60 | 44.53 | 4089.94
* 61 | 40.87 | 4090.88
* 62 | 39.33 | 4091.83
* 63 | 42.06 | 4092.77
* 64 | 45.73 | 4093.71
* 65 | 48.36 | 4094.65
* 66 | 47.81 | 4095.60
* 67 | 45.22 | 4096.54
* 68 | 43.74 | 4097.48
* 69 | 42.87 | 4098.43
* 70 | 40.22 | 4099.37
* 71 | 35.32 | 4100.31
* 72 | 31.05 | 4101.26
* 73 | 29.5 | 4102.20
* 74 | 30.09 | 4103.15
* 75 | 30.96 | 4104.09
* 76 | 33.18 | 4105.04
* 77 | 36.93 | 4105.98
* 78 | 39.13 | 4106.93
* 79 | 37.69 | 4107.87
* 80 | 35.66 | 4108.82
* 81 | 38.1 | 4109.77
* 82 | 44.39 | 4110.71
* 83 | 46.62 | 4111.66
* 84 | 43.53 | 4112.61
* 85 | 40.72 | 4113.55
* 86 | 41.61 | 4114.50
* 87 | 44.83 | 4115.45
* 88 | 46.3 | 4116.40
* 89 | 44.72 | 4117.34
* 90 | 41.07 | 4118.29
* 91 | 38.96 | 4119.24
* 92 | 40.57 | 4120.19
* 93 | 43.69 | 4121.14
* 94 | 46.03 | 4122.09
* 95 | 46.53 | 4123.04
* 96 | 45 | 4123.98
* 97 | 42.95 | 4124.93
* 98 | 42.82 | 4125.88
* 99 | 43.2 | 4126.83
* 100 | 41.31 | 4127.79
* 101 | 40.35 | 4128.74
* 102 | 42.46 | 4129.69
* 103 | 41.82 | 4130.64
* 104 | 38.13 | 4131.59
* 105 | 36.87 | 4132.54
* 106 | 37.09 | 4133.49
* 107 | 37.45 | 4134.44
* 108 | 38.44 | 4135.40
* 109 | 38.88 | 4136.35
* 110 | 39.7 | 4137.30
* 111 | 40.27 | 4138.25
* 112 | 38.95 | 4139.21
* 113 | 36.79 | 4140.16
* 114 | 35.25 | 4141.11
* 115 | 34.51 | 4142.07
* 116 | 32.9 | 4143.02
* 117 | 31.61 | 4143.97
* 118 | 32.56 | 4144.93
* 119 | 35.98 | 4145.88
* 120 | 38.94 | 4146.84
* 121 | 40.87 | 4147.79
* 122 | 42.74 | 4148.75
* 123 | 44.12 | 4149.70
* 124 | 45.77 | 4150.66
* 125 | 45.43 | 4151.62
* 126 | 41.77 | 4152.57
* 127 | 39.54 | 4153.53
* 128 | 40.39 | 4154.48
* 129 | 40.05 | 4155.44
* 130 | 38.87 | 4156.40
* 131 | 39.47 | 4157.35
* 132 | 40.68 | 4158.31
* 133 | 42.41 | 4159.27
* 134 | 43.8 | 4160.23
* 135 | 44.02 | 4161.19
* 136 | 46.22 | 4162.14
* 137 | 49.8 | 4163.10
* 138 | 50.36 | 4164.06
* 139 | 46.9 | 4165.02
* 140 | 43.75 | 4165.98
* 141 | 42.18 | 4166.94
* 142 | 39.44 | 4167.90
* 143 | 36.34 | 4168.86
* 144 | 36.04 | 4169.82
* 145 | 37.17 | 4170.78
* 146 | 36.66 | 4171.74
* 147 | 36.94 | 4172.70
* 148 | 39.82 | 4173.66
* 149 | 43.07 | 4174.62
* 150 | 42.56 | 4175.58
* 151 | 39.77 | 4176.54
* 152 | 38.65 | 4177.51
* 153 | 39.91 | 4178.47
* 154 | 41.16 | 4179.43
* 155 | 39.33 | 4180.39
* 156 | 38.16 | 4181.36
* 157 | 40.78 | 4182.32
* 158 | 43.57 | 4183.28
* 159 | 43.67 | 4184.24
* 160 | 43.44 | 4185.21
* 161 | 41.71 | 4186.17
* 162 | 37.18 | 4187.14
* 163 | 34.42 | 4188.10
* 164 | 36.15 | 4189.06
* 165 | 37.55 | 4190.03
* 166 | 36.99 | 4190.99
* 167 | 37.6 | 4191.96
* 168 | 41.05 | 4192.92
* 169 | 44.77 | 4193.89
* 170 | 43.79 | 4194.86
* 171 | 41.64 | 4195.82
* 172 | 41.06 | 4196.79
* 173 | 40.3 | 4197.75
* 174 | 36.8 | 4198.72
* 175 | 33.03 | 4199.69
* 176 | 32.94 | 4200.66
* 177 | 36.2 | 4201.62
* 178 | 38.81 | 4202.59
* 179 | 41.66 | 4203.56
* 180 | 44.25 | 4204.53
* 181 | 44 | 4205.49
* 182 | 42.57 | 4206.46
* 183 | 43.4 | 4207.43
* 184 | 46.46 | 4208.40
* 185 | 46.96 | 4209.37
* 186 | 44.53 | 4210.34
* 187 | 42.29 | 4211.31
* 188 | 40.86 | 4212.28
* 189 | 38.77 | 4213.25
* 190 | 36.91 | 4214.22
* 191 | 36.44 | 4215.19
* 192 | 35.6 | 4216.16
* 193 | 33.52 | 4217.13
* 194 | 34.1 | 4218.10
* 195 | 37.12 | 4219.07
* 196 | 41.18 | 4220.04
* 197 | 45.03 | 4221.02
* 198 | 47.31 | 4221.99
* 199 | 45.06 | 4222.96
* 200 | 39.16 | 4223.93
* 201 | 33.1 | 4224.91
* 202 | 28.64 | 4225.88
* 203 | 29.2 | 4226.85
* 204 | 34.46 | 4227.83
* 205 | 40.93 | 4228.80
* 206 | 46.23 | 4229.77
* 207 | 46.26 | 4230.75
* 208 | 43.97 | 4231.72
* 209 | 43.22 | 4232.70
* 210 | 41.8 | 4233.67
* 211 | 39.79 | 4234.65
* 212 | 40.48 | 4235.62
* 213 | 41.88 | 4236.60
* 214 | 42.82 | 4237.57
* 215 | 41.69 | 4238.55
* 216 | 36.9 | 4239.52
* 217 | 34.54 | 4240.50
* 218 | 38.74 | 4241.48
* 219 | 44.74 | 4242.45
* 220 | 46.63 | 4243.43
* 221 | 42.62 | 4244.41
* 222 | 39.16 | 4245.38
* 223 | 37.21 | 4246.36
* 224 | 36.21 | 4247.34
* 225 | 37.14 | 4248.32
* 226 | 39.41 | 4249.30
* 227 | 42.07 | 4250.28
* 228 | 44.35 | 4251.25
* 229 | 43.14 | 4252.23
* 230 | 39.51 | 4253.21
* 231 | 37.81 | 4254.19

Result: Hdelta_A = -0.9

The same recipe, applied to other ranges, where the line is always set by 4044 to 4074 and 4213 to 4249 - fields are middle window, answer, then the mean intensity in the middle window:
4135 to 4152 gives 0.7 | 38.5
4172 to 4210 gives -0.5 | 40.3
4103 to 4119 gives 0.2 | 39.9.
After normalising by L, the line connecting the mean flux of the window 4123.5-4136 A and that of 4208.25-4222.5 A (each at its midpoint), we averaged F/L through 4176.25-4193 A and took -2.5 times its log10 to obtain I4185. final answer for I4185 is 0.03 mag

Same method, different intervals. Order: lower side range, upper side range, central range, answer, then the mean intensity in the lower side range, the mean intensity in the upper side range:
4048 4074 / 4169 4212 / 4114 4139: -0.016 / 41.7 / 40.2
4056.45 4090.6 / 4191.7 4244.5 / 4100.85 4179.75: 0.013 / 41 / 40.2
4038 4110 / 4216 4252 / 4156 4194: -0.018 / 40.5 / 39.9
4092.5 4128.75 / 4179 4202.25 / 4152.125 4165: -0.080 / 41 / 39.3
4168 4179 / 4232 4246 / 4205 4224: -0.023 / 38.9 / 41.1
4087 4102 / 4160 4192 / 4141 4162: 0.039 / 42.5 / 40.8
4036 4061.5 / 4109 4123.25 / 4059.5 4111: 0.070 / 42.5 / 42.9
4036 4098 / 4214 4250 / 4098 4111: 0.151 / 41.9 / 39.5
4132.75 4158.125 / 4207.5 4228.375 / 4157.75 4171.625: -0.100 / 38.8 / 39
